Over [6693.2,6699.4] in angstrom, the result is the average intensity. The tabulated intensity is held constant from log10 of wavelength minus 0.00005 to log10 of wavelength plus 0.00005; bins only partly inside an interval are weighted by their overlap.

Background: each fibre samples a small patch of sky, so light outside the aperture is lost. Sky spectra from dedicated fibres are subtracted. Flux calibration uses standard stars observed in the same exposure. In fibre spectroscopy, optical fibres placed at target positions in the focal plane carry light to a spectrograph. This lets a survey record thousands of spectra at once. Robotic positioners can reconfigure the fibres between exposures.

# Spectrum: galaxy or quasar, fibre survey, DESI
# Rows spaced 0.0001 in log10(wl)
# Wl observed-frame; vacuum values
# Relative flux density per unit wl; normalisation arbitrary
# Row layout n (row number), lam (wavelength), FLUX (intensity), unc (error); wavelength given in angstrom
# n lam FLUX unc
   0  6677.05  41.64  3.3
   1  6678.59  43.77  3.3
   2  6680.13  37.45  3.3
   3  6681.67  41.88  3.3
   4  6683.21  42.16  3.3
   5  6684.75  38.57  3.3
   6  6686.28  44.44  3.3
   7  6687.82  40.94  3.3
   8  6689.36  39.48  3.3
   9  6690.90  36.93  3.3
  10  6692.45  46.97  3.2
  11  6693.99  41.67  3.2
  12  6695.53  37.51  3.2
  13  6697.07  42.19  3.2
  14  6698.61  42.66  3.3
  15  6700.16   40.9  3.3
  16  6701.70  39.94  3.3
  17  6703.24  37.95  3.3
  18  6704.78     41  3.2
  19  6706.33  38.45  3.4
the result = 41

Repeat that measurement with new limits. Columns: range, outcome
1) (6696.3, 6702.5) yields 41.4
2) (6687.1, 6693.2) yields 41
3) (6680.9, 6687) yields 41.8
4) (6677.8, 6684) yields 41.3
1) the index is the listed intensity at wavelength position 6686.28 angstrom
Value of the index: 44.44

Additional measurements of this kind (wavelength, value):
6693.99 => 41.67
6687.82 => 40.94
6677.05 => 41.64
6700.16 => 40.9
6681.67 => 41.88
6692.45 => 46.97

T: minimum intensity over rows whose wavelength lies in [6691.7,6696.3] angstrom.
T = 37.51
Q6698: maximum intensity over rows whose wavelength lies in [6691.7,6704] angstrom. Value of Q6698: 46.97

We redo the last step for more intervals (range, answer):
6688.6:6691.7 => 39.48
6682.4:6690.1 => 44.44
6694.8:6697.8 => 42.19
